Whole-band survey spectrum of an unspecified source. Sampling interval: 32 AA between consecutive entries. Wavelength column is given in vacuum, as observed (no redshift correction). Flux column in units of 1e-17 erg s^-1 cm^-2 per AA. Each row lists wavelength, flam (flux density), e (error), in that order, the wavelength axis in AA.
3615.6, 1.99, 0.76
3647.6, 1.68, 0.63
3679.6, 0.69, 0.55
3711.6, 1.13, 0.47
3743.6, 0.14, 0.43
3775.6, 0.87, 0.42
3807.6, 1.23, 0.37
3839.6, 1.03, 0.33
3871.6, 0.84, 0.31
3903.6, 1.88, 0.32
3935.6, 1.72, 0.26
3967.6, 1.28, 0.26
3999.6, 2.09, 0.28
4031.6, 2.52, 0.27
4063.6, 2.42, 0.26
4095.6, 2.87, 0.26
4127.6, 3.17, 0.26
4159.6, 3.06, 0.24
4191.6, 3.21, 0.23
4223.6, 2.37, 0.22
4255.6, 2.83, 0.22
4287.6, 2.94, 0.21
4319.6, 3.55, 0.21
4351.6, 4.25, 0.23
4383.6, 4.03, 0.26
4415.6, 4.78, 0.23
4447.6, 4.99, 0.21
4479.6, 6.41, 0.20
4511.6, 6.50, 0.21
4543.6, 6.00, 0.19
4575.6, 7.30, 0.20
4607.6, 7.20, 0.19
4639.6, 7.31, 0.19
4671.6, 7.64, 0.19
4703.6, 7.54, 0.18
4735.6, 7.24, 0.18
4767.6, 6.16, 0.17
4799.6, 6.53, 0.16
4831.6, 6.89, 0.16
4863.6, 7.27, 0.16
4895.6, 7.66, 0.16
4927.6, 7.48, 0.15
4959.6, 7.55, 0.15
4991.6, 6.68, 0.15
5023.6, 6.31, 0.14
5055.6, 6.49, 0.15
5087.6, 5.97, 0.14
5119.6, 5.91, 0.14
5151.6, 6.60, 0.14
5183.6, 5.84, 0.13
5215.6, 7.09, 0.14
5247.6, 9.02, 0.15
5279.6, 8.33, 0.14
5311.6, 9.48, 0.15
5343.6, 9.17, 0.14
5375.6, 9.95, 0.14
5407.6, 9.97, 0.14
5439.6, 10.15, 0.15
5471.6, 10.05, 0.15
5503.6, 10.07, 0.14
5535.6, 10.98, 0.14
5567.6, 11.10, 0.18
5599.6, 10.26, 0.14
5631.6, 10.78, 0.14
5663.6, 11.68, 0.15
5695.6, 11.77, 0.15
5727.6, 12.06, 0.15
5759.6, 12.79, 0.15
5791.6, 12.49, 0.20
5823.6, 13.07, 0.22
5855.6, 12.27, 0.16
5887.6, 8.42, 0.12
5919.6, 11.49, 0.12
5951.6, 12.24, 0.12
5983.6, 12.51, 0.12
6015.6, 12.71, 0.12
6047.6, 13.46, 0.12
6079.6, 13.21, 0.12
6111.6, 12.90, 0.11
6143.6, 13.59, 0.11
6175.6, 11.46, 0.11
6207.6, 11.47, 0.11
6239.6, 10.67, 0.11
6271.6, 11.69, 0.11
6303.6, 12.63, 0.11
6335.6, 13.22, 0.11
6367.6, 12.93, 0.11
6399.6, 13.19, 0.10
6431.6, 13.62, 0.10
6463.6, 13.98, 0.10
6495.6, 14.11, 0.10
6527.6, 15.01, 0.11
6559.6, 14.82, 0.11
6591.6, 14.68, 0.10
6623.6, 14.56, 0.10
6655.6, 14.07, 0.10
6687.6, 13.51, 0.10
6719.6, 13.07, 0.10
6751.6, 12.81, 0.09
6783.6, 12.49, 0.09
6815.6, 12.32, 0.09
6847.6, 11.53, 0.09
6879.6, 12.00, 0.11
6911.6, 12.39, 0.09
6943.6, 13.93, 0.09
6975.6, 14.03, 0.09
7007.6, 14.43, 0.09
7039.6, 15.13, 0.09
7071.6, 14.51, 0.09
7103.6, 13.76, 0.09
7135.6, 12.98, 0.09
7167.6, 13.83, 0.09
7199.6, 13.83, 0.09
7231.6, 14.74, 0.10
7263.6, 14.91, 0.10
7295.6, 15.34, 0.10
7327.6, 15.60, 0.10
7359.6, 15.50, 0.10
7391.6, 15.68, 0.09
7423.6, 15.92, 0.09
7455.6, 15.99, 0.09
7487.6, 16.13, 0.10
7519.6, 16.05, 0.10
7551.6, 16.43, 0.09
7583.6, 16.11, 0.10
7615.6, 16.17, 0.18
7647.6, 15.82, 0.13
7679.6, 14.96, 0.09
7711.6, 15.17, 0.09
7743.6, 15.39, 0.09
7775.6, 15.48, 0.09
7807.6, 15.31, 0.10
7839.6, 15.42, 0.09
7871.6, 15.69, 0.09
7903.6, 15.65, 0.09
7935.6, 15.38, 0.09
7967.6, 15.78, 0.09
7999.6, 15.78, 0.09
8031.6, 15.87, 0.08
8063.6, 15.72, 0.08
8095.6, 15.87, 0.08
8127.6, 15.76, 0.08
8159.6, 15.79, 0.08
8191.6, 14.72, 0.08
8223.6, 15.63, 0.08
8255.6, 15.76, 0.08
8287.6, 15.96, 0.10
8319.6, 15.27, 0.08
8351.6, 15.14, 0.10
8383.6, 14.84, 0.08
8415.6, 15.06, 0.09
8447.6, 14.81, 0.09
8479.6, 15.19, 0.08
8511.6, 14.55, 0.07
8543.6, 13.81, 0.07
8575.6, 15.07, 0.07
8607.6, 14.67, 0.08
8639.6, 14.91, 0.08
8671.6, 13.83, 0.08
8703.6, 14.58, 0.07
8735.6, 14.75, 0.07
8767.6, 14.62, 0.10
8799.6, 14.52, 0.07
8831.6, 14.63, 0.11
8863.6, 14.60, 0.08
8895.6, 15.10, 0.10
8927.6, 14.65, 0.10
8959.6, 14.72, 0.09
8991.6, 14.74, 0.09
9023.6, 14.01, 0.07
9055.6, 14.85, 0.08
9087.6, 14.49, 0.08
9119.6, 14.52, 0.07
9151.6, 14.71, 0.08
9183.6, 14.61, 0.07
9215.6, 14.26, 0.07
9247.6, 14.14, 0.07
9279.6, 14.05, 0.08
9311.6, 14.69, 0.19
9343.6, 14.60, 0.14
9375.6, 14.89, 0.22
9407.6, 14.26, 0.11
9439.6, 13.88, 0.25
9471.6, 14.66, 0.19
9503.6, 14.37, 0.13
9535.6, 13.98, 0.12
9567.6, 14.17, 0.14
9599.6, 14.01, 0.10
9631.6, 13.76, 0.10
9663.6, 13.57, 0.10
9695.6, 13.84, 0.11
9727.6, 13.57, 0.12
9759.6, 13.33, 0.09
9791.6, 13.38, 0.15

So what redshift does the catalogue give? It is 0.000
